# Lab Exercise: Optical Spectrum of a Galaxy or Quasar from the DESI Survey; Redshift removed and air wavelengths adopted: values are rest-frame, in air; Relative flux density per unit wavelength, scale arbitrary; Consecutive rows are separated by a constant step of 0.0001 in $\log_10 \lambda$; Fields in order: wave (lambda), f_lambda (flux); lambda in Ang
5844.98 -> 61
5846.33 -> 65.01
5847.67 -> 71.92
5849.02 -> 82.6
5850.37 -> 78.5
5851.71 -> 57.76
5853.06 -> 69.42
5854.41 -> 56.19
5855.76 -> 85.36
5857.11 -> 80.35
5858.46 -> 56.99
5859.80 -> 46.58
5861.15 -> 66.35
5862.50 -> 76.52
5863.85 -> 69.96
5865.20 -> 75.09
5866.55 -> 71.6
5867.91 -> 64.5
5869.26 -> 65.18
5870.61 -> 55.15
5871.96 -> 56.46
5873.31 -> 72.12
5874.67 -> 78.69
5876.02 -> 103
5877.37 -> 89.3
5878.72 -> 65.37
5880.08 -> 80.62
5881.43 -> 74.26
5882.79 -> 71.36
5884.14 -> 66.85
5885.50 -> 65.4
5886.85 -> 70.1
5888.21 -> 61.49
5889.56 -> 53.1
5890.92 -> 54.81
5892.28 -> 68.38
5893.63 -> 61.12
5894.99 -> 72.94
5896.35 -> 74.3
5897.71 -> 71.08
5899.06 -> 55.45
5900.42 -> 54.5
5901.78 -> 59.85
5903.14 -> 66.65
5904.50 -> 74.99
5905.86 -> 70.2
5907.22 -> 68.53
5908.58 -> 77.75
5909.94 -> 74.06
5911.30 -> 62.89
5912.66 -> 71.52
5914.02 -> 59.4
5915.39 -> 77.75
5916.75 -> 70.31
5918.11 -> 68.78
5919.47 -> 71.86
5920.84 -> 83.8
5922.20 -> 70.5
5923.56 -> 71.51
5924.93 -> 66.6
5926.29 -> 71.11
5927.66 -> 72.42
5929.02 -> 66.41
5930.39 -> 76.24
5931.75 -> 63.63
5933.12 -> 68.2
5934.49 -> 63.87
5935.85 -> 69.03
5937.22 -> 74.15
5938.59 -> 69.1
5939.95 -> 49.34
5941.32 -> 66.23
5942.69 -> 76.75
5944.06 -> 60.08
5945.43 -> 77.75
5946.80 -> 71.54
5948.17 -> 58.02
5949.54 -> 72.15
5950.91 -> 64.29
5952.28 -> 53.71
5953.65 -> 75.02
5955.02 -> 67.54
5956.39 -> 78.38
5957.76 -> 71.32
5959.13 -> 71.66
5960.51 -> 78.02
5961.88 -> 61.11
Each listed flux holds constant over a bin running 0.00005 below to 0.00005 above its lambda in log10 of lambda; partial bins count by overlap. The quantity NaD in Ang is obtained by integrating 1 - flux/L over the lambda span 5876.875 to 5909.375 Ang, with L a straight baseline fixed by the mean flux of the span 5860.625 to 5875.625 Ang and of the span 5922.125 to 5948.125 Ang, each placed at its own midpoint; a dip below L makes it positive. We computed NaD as 0.5 Ang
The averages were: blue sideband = 69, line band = 67.7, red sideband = 68.3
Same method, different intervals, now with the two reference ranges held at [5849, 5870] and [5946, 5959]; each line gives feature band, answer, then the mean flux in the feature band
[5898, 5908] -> 0.5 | 64.7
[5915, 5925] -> -0.7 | 72.9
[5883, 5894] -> 0.9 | 63.1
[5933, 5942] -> 0.4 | 65.6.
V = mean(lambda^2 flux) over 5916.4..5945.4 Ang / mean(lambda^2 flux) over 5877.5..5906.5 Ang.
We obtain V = 1.1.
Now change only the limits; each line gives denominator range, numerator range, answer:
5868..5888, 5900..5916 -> 0.96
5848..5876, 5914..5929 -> 1.06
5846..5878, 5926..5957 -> 0.99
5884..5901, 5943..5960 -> 1.10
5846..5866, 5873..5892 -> 1.04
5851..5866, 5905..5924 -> 1.08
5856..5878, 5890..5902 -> 0.91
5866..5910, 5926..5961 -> 1.02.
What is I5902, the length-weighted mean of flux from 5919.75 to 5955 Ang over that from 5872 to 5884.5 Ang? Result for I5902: 0.9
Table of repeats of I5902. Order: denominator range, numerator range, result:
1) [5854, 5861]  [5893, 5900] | 1.02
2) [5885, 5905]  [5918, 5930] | 1.12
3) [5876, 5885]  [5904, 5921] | 0.93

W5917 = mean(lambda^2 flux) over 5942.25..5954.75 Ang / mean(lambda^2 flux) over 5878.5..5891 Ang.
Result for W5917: 1.03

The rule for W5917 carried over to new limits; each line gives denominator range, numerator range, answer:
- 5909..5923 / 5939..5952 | 0.93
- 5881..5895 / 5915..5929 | 1.12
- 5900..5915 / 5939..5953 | 0.97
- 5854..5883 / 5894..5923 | 0.99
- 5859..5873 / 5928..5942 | 1.05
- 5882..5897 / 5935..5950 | 1.05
